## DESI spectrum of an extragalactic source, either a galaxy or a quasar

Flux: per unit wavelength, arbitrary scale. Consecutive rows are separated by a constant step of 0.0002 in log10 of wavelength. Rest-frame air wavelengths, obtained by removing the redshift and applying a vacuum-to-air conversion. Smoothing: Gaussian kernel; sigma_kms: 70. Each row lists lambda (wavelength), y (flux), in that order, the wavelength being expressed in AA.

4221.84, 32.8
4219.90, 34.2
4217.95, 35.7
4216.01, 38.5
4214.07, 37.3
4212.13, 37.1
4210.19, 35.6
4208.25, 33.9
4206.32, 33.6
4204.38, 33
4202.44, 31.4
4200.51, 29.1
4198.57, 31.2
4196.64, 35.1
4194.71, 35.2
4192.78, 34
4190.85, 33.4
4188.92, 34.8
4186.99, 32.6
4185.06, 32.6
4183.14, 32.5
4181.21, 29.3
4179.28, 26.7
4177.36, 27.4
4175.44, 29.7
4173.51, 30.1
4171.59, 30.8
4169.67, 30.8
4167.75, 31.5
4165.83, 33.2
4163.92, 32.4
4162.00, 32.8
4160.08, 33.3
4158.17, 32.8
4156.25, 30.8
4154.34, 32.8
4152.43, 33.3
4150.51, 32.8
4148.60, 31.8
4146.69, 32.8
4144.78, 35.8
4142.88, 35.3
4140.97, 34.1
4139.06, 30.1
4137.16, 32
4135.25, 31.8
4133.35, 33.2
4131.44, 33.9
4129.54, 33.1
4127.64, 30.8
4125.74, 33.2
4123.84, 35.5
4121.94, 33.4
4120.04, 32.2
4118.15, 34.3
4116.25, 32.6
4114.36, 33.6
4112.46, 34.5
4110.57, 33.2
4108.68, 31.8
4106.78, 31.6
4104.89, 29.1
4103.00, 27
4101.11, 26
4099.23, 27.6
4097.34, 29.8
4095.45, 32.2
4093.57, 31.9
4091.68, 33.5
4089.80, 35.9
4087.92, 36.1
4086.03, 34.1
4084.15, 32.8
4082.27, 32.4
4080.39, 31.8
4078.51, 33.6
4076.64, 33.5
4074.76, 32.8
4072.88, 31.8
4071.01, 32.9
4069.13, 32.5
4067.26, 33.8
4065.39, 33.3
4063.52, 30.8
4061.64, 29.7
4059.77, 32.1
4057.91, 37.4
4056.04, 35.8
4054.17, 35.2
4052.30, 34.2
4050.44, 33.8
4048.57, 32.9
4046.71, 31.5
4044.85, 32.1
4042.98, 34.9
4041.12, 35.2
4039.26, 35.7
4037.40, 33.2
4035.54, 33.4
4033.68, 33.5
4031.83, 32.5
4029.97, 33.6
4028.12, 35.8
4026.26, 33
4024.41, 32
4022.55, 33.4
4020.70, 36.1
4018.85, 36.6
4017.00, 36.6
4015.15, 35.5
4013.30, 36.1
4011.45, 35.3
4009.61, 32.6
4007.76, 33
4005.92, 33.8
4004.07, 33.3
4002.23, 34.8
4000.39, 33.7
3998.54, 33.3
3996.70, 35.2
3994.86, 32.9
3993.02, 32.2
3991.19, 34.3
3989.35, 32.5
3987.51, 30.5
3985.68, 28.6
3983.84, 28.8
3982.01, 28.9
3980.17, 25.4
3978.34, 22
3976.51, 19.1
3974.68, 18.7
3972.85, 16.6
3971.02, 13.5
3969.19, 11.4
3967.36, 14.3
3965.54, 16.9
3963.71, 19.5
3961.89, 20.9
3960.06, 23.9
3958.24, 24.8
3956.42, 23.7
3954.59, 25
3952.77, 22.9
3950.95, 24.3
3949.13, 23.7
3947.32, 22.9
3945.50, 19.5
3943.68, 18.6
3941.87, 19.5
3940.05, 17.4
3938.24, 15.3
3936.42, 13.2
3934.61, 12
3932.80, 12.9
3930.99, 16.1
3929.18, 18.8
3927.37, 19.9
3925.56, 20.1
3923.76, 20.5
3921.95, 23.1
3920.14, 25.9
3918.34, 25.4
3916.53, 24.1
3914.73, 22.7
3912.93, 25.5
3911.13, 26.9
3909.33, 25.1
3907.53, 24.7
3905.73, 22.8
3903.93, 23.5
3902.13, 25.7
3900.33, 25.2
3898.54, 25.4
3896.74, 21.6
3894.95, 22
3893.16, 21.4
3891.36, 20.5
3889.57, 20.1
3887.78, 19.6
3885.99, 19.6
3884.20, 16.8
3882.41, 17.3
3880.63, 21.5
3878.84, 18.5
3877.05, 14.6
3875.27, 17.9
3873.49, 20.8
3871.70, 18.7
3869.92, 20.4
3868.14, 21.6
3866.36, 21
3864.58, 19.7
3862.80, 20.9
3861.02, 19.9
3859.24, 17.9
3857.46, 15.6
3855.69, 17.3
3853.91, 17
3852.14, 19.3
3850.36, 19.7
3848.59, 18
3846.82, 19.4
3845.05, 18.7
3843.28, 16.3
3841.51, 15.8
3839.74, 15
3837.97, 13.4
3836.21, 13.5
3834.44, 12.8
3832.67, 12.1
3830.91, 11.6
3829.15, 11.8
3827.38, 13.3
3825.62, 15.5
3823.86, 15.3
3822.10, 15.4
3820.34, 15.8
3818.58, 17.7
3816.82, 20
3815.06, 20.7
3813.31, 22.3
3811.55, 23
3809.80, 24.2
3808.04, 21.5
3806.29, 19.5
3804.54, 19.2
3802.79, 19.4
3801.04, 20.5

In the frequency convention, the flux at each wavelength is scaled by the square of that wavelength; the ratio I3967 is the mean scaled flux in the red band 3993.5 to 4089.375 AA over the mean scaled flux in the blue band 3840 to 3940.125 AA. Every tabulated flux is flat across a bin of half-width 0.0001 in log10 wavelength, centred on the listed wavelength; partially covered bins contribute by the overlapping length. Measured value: 1.82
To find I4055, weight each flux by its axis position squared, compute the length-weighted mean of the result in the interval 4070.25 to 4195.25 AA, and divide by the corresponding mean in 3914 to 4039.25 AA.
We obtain 1.33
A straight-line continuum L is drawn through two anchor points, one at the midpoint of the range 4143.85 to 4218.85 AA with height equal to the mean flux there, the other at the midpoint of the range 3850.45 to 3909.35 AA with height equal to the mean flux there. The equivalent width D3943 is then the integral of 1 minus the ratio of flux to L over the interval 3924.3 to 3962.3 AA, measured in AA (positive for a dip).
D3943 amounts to 5.3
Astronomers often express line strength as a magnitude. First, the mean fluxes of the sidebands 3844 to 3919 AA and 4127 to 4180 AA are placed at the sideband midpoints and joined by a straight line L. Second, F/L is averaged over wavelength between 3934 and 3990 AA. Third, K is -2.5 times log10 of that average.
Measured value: 0.15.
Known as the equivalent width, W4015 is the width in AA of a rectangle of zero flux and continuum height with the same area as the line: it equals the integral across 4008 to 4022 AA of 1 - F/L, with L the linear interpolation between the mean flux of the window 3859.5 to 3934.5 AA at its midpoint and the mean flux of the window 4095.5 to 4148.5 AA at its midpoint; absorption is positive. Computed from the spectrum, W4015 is -4.4 AA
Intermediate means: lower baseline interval 21.1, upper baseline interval 32.2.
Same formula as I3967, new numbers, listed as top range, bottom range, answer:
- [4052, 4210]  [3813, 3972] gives 1.90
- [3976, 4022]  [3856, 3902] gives 1.71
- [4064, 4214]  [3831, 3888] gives 2.10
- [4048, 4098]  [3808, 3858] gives 2.22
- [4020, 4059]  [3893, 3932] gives 1.58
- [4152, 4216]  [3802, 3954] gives 1.95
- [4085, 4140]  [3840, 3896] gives 1.92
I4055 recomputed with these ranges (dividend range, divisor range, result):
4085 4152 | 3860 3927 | 1.68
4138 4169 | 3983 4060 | 1.04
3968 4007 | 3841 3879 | 1.58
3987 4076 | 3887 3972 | 1.70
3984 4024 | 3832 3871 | 2.07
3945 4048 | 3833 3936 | 1.55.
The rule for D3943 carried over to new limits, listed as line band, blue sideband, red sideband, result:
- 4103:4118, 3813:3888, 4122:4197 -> -1.0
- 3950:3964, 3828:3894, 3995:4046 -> 2.2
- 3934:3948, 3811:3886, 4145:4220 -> 2.8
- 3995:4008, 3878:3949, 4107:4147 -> -4.0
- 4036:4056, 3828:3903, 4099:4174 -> -4.6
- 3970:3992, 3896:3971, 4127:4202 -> -1.3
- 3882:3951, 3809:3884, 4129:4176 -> -0.2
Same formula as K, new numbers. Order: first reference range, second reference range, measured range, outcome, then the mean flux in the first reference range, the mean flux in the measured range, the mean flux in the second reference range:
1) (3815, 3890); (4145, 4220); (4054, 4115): -0.15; 17.3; 32.4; 32.7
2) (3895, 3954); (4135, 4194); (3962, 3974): 0.42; 21.4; 15.8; 32.1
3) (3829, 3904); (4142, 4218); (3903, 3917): -0.19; 18.6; 24.4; 32.8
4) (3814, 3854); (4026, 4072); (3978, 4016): -0.10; 16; 32.2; 33.6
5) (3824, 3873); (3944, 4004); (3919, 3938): 0.20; 16.9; 18.2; 24.9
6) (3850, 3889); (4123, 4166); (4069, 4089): -0.12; 18.9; 33.2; 32.9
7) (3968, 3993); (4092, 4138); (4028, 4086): -0.17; 24.1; 33.4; 31.9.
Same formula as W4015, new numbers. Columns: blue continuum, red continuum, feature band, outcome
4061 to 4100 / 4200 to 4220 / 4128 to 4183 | 2.9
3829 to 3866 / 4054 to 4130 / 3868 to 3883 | -0.4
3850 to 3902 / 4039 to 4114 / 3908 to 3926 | -1.3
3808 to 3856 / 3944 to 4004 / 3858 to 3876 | -0.9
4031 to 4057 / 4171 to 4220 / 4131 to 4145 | 0.1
